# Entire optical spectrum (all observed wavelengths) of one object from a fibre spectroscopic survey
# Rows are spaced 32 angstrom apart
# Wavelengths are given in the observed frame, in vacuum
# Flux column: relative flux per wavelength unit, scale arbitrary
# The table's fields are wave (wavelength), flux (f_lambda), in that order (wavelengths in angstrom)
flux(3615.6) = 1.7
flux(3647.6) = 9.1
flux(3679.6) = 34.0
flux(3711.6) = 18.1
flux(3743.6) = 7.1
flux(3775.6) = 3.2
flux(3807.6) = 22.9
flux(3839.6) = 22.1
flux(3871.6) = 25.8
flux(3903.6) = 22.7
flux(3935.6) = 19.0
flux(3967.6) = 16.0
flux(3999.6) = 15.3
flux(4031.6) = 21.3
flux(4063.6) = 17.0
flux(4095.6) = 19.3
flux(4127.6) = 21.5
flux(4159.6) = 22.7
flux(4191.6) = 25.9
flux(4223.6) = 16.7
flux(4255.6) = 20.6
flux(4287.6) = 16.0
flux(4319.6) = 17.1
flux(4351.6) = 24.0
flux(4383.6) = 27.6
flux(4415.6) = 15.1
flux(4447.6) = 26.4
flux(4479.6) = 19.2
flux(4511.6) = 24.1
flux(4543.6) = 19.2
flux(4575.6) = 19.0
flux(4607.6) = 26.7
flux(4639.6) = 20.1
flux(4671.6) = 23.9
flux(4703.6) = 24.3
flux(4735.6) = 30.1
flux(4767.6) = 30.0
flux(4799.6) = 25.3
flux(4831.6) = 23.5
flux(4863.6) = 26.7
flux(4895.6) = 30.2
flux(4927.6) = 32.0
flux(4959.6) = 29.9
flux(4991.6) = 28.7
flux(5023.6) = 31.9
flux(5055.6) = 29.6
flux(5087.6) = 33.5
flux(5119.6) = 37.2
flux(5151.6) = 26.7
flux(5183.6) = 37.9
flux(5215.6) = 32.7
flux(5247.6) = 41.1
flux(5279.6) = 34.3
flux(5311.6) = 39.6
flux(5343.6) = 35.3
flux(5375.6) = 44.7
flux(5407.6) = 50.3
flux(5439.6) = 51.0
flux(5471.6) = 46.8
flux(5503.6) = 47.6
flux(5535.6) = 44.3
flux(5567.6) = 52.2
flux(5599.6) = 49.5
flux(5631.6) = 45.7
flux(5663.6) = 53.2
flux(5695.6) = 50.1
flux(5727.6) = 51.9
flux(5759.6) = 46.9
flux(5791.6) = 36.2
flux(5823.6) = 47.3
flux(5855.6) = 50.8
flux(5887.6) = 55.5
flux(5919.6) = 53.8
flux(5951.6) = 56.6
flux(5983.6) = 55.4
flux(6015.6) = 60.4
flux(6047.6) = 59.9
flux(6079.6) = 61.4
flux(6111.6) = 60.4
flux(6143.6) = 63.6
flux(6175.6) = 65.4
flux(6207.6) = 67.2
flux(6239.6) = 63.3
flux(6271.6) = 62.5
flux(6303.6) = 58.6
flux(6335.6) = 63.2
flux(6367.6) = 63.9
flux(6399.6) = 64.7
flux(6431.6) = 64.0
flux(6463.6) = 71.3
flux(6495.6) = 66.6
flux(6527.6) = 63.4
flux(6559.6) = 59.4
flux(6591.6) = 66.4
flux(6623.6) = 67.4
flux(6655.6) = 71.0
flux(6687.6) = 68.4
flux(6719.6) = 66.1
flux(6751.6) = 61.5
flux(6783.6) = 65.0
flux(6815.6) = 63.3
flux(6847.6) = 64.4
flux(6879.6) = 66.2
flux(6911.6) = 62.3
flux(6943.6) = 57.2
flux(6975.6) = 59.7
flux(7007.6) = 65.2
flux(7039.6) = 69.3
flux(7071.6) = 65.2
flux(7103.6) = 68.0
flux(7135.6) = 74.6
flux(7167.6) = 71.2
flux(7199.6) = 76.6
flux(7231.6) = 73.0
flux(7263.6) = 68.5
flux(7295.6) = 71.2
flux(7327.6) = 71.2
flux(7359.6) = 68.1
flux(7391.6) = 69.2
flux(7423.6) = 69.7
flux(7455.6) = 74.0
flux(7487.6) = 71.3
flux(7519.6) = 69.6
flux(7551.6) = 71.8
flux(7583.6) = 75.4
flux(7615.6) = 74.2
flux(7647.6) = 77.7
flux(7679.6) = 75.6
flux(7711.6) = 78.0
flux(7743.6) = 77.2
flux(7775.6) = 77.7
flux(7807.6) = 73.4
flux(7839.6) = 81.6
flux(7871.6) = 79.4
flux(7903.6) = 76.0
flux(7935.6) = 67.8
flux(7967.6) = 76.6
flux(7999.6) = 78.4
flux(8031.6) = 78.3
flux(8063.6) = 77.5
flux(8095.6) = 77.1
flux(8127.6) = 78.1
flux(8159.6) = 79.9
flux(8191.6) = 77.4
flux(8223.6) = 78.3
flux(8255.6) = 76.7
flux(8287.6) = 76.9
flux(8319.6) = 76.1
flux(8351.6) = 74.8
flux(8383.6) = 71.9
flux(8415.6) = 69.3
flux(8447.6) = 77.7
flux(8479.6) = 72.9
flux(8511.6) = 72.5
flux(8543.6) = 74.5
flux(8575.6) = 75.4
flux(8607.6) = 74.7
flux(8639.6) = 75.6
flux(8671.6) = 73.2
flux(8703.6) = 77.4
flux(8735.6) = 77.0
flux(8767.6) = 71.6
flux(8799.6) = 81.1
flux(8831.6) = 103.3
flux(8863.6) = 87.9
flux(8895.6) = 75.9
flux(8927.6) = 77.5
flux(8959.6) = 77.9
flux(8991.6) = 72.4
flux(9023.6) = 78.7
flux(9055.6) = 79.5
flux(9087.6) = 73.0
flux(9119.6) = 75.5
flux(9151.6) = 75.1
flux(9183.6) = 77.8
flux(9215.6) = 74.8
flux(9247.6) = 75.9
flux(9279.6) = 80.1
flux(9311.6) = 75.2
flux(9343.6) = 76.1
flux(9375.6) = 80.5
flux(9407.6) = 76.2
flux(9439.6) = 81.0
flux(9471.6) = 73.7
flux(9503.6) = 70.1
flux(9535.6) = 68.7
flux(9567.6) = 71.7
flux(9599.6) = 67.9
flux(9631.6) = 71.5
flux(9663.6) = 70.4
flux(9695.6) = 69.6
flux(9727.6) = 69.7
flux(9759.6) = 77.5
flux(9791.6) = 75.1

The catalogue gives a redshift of 0.344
